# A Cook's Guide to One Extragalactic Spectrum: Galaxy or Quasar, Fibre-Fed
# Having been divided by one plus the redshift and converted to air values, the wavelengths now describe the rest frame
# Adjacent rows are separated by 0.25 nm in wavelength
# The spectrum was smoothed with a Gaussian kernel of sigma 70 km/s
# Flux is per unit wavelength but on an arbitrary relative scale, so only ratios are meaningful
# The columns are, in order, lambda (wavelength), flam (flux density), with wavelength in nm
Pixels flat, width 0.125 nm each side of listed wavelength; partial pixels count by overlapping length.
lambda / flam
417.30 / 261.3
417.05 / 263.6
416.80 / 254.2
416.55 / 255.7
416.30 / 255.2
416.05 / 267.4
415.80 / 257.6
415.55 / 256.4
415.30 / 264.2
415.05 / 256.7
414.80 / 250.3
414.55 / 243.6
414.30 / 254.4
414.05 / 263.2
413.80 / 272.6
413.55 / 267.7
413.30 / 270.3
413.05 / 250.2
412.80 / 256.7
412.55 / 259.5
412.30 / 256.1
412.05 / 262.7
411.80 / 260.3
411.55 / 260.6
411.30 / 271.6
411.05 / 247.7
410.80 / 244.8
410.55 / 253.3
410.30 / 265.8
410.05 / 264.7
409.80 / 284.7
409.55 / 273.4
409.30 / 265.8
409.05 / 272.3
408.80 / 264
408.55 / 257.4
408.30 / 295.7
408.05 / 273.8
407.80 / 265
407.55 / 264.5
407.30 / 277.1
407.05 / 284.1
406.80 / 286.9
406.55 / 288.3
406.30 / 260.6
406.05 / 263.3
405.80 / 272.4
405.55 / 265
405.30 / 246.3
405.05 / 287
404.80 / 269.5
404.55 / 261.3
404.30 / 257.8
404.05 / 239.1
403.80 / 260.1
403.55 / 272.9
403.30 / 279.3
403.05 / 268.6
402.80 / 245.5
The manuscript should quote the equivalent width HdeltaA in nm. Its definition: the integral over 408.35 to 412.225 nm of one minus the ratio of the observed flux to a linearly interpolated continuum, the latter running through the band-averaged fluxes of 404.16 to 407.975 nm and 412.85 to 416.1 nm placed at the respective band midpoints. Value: 0.01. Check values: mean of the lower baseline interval 270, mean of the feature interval 264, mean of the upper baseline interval 259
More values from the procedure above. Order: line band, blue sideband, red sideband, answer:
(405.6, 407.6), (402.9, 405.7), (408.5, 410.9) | -0.08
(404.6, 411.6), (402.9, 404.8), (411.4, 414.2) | -0.17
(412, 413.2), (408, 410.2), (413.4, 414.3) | 0.05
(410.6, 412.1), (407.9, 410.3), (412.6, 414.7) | 0.05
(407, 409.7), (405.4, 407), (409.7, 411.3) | -0.05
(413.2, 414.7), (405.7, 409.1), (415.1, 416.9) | 0.00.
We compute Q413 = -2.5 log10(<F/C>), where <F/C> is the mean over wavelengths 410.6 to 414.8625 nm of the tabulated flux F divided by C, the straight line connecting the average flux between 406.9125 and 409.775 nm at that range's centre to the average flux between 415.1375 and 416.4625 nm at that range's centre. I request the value 0.03 mag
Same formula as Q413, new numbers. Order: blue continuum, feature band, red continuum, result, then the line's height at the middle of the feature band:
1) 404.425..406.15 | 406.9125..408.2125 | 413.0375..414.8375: -0.036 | 265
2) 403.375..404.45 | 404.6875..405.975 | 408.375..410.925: -0.031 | 260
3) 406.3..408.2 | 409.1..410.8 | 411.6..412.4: 0.002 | 267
